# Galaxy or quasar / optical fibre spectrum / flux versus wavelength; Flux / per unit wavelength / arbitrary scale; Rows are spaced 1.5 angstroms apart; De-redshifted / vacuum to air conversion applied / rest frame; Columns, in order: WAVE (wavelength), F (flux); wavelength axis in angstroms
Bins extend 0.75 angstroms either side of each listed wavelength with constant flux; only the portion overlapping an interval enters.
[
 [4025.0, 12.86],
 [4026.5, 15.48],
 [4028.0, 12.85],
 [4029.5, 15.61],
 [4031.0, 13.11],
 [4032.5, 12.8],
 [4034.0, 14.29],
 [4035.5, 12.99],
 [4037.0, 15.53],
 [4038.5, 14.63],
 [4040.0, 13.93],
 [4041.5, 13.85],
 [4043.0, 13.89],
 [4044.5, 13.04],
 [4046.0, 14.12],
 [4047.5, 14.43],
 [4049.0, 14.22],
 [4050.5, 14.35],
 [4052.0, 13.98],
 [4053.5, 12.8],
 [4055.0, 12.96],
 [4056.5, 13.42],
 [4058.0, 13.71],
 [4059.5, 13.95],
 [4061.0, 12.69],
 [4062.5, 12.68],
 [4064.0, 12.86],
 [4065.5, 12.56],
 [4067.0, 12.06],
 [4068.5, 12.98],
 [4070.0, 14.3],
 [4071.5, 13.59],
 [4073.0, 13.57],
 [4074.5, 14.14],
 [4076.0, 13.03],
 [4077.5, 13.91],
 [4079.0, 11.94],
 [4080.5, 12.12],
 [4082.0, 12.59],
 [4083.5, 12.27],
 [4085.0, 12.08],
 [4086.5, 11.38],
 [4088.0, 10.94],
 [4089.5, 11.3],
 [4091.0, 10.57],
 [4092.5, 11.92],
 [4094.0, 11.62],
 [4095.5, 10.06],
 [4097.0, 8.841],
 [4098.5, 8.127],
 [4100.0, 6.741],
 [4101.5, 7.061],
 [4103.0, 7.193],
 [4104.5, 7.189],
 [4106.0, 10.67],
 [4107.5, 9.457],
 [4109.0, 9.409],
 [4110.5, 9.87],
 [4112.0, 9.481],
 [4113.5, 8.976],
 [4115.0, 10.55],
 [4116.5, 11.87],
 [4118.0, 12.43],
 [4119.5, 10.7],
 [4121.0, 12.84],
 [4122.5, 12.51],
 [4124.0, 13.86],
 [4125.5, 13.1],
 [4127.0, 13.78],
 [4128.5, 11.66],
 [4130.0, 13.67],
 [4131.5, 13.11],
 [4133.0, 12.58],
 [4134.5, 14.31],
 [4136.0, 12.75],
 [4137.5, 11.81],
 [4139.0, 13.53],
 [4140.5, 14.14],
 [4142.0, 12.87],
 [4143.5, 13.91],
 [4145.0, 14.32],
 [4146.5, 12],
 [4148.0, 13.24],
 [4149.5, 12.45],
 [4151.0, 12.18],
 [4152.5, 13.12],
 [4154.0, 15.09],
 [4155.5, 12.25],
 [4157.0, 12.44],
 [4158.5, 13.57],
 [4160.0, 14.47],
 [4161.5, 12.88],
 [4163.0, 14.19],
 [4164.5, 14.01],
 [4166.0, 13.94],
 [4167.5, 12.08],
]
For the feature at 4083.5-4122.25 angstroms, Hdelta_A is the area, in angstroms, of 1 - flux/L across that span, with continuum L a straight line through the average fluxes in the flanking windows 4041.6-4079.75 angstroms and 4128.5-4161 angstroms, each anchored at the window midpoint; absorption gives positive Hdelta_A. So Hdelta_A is 9.3 angstroms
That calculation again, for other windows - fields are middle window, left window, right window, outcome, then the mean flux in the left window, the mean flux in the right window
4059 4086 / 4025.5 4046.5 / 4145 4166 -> 1.65 angstroms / 14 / 13.3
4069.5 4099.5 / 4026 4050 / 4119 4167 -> 3.98 angstroms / 14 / 13.2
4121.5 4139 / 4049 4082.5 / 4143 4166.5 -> 0.39 angstroms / 13.2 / 13.4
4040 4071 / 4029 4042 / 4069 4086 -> 0.26 angstroms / 14.1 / 13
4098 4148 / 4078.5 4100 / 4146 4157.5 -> 2.50 angstroms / 11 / 12.9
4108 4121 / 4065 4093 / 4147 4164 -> 2.34 angstroms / 12.5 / 13.3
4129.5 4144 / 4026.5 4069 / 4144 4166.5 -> 0.15 angstroms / 13.6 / 13.3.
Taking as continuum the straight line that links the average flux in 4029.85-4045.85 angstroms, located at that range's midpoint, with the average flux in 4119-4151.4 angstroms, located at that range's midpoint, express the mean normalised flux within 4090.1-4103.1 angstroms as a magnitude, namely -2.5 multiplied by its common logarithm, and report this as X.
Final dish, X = 0.40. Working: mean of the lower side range 13.9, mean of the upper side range 13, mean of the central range 9.25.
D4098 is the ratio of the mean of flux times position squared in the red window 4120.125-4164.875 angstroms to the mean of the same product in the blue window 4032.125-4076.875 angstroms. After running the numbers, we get 1.02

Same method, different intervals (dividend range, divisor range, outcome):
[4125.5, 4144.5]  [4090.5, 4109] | 1.47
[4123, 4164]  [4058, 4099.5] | 1.12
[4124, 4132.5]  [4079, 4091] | 1.14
